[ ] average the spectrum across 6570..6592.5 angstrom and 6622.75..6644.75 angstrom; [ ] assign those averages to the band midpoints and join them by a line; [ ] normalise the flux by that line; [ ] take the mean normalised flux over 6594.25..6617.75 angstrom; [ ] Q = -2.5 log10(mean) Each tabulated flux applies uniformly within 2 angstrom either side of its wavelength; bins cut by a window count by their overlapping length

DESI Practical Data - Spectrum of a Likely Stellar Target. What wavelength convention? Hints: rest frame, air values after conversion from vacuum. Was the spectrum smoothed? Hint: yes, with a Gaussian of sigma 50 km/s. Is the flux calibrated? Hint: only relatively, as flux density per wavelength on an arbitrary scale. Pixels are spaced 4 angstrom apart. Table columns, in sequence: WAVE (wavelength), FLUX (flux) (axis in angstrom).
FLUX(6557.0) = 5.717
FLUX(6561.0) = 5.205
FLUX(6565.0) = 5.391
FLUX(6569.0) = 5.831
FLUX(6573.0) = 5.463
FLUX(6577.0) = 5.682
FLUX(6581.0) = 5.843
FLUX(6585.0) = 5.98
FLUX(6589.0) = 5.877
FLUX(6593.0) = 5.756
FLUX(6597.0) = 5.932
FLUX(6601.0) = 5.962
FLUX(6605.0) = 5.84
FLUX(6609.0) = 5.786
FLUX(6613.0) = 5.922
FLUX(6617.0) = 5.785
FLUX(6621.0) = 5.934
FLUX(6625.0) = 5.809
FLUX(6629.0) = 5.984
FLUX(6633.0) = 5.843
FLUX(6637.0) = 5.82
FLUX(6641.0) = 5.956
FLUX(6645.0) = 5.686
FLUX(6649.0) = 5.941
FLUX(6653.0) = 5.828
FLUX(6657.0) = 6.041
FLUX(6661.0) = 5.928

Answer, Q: -0.01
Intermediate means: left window 5.77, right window 5.87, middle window 5.87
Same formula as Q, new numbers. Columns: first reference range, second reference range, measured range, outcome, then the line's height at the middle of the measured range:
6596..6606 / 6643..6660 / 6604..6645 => 0.01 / 5.9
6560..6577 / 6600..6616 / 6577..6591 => -0.04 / 5.65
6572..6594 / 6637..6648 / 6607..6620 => -0.01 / 5.81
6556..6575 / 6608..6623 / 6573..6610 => -0.03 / 5.69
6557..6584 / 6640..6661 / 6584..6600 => -0.04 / 5.67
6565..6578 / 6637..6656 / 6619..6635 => -0.02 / 5.8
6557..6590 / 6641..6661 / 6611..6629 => -0.02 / 5.79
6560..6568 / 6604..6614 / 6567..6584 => -0.04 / 5.5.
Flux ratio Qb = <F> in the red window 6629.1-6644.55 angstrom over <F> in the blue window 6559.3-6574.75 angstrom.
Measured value 1.1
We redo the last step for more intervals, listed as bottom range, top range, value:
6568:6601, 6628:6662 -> 1.01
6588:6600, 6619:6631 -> 1.01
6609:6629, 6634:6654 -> 1.00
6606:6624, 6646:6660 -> 1.01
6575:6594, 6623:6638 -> 1.01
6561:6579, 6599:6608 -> 1.06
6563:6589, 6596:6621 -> 1.03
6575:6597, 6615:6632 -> 1.01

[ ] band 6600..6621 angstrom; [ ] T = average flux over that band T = 5.86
